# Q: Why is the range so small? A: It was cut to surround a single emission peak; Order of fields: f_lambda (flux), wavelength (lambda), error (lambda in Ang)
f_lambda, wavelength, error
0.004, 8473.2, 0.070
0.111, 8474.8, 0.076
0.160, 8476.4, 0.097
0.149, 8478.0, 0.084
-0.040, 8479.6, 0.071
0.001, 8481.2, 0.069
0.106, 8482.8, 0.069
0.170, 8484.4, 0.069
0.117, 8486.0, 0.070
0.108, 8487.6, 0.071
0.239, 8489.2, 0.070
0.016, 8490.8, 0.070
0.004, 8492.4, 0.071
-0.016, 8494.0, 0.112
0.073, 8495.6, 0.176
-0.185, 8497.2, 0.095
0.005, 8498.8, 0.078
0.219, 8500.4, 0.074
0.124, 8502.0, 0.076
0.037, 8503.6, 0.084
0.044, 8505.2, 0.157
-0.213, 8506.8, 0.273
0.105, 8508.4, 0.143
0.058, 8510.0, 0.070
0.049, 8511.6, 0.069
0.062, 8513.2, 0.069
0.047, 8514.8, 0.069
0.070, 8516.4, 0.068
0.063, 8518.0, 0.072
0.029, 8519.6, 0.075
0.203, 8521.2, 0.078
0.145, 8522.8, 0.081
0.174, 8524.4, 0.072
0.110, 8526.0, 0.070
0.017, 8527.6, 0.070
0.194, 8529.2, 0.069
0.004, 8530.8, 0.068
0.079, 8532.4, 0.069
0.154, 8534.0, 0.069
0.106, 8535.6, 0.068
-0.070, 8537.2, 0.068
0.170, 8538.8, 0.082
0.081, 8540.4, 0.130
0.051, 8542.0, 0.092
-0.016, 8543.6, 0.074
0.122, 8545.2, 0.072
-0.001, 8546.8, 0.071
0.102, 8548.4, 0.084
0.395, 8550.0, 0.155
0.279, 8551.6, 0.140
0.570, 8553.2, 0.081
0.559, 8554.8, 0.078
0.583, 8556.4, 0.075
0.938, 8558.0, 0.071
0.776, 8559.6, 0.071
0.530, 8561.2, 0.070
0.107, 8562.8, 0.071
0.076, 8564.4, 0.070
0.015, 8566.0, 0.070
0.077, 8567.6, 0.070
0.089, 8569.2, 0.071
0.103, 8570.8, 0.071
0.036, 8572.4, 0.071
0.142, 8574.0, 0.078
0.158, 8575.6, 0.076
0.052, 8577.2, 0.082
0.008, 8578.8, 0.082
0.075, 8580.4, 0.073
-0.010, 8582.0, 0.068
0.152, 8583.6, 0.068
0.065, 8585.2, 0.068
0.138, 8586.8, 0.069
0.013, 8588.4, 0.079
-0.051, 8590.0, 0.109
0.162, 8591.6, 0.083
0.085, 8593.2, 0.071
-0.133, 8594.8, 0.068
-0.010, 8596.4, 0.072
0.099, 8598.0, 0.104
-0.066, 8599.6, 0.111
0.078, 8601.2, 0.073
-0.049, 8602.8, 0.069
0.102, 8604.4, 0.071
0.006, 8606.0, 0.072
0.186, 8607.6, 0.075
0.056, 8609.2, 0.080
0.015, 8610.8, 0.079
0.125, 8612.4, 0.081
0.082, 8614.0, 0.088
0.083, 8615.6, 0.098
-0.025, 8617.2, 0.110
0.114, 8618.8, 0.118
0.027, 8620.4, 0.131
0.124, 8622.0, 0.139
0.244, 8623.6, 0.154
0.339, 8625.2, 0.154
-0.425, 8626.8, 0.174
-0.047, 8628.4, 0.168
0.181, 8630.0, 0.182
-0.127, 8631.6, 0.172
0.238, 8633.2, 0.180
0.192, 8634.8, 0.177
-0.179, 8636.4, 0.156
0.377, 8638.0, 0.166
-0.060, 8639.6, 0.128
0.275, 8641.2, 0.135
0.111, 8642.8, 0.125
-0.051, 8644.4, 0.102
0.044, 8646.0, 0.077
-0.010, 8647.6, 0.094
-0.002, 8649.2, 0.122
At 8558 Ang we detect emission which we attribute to [O II]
